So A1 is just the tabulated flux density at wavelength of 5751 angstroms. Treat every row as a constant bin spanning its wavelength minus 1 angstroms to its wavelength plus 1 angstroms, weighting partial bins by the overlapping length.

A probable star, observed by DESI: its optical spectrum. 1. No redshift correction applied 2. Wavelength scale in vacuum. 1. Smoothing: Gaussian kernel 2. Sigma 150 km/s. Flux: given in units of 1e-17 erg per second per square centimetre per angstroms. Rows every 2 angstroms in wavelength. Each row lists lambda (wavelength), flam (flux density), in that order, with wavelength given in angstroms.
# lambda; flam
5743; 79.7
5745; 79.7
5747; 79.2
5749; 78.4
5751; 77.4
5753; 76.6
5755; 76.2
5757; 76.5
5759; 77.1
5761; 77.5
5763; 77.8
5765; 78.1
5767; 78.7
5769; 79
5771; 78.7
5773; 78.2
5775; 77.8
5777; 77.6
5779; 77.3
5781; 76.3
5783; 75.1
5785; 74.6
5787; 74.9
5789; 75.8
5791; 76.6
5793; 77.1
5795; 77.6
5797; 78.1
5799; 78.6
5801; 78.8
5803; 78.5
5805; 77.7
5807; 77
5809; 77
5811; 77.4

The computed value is 77.4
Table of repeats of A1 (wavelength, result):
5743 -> 79.7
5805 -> 77.7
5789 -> 75.8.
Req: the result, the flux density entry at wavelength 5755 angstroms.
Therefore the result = 76.2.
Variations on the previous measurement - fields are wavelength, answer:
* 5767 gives 78.7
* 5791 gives 76.6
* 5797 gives 78.1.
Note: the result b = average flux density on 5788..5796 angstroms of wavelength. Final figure 76.8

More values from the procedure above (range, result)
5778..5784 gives 76.2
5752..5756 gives 76.4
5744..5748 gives 79.5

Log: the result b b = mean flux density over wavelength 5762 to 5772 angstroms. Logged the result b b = 78.5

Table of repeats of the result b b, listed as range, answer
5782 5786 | 74.8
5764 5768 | 78.4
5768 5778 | 78.3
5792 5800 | 77.8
